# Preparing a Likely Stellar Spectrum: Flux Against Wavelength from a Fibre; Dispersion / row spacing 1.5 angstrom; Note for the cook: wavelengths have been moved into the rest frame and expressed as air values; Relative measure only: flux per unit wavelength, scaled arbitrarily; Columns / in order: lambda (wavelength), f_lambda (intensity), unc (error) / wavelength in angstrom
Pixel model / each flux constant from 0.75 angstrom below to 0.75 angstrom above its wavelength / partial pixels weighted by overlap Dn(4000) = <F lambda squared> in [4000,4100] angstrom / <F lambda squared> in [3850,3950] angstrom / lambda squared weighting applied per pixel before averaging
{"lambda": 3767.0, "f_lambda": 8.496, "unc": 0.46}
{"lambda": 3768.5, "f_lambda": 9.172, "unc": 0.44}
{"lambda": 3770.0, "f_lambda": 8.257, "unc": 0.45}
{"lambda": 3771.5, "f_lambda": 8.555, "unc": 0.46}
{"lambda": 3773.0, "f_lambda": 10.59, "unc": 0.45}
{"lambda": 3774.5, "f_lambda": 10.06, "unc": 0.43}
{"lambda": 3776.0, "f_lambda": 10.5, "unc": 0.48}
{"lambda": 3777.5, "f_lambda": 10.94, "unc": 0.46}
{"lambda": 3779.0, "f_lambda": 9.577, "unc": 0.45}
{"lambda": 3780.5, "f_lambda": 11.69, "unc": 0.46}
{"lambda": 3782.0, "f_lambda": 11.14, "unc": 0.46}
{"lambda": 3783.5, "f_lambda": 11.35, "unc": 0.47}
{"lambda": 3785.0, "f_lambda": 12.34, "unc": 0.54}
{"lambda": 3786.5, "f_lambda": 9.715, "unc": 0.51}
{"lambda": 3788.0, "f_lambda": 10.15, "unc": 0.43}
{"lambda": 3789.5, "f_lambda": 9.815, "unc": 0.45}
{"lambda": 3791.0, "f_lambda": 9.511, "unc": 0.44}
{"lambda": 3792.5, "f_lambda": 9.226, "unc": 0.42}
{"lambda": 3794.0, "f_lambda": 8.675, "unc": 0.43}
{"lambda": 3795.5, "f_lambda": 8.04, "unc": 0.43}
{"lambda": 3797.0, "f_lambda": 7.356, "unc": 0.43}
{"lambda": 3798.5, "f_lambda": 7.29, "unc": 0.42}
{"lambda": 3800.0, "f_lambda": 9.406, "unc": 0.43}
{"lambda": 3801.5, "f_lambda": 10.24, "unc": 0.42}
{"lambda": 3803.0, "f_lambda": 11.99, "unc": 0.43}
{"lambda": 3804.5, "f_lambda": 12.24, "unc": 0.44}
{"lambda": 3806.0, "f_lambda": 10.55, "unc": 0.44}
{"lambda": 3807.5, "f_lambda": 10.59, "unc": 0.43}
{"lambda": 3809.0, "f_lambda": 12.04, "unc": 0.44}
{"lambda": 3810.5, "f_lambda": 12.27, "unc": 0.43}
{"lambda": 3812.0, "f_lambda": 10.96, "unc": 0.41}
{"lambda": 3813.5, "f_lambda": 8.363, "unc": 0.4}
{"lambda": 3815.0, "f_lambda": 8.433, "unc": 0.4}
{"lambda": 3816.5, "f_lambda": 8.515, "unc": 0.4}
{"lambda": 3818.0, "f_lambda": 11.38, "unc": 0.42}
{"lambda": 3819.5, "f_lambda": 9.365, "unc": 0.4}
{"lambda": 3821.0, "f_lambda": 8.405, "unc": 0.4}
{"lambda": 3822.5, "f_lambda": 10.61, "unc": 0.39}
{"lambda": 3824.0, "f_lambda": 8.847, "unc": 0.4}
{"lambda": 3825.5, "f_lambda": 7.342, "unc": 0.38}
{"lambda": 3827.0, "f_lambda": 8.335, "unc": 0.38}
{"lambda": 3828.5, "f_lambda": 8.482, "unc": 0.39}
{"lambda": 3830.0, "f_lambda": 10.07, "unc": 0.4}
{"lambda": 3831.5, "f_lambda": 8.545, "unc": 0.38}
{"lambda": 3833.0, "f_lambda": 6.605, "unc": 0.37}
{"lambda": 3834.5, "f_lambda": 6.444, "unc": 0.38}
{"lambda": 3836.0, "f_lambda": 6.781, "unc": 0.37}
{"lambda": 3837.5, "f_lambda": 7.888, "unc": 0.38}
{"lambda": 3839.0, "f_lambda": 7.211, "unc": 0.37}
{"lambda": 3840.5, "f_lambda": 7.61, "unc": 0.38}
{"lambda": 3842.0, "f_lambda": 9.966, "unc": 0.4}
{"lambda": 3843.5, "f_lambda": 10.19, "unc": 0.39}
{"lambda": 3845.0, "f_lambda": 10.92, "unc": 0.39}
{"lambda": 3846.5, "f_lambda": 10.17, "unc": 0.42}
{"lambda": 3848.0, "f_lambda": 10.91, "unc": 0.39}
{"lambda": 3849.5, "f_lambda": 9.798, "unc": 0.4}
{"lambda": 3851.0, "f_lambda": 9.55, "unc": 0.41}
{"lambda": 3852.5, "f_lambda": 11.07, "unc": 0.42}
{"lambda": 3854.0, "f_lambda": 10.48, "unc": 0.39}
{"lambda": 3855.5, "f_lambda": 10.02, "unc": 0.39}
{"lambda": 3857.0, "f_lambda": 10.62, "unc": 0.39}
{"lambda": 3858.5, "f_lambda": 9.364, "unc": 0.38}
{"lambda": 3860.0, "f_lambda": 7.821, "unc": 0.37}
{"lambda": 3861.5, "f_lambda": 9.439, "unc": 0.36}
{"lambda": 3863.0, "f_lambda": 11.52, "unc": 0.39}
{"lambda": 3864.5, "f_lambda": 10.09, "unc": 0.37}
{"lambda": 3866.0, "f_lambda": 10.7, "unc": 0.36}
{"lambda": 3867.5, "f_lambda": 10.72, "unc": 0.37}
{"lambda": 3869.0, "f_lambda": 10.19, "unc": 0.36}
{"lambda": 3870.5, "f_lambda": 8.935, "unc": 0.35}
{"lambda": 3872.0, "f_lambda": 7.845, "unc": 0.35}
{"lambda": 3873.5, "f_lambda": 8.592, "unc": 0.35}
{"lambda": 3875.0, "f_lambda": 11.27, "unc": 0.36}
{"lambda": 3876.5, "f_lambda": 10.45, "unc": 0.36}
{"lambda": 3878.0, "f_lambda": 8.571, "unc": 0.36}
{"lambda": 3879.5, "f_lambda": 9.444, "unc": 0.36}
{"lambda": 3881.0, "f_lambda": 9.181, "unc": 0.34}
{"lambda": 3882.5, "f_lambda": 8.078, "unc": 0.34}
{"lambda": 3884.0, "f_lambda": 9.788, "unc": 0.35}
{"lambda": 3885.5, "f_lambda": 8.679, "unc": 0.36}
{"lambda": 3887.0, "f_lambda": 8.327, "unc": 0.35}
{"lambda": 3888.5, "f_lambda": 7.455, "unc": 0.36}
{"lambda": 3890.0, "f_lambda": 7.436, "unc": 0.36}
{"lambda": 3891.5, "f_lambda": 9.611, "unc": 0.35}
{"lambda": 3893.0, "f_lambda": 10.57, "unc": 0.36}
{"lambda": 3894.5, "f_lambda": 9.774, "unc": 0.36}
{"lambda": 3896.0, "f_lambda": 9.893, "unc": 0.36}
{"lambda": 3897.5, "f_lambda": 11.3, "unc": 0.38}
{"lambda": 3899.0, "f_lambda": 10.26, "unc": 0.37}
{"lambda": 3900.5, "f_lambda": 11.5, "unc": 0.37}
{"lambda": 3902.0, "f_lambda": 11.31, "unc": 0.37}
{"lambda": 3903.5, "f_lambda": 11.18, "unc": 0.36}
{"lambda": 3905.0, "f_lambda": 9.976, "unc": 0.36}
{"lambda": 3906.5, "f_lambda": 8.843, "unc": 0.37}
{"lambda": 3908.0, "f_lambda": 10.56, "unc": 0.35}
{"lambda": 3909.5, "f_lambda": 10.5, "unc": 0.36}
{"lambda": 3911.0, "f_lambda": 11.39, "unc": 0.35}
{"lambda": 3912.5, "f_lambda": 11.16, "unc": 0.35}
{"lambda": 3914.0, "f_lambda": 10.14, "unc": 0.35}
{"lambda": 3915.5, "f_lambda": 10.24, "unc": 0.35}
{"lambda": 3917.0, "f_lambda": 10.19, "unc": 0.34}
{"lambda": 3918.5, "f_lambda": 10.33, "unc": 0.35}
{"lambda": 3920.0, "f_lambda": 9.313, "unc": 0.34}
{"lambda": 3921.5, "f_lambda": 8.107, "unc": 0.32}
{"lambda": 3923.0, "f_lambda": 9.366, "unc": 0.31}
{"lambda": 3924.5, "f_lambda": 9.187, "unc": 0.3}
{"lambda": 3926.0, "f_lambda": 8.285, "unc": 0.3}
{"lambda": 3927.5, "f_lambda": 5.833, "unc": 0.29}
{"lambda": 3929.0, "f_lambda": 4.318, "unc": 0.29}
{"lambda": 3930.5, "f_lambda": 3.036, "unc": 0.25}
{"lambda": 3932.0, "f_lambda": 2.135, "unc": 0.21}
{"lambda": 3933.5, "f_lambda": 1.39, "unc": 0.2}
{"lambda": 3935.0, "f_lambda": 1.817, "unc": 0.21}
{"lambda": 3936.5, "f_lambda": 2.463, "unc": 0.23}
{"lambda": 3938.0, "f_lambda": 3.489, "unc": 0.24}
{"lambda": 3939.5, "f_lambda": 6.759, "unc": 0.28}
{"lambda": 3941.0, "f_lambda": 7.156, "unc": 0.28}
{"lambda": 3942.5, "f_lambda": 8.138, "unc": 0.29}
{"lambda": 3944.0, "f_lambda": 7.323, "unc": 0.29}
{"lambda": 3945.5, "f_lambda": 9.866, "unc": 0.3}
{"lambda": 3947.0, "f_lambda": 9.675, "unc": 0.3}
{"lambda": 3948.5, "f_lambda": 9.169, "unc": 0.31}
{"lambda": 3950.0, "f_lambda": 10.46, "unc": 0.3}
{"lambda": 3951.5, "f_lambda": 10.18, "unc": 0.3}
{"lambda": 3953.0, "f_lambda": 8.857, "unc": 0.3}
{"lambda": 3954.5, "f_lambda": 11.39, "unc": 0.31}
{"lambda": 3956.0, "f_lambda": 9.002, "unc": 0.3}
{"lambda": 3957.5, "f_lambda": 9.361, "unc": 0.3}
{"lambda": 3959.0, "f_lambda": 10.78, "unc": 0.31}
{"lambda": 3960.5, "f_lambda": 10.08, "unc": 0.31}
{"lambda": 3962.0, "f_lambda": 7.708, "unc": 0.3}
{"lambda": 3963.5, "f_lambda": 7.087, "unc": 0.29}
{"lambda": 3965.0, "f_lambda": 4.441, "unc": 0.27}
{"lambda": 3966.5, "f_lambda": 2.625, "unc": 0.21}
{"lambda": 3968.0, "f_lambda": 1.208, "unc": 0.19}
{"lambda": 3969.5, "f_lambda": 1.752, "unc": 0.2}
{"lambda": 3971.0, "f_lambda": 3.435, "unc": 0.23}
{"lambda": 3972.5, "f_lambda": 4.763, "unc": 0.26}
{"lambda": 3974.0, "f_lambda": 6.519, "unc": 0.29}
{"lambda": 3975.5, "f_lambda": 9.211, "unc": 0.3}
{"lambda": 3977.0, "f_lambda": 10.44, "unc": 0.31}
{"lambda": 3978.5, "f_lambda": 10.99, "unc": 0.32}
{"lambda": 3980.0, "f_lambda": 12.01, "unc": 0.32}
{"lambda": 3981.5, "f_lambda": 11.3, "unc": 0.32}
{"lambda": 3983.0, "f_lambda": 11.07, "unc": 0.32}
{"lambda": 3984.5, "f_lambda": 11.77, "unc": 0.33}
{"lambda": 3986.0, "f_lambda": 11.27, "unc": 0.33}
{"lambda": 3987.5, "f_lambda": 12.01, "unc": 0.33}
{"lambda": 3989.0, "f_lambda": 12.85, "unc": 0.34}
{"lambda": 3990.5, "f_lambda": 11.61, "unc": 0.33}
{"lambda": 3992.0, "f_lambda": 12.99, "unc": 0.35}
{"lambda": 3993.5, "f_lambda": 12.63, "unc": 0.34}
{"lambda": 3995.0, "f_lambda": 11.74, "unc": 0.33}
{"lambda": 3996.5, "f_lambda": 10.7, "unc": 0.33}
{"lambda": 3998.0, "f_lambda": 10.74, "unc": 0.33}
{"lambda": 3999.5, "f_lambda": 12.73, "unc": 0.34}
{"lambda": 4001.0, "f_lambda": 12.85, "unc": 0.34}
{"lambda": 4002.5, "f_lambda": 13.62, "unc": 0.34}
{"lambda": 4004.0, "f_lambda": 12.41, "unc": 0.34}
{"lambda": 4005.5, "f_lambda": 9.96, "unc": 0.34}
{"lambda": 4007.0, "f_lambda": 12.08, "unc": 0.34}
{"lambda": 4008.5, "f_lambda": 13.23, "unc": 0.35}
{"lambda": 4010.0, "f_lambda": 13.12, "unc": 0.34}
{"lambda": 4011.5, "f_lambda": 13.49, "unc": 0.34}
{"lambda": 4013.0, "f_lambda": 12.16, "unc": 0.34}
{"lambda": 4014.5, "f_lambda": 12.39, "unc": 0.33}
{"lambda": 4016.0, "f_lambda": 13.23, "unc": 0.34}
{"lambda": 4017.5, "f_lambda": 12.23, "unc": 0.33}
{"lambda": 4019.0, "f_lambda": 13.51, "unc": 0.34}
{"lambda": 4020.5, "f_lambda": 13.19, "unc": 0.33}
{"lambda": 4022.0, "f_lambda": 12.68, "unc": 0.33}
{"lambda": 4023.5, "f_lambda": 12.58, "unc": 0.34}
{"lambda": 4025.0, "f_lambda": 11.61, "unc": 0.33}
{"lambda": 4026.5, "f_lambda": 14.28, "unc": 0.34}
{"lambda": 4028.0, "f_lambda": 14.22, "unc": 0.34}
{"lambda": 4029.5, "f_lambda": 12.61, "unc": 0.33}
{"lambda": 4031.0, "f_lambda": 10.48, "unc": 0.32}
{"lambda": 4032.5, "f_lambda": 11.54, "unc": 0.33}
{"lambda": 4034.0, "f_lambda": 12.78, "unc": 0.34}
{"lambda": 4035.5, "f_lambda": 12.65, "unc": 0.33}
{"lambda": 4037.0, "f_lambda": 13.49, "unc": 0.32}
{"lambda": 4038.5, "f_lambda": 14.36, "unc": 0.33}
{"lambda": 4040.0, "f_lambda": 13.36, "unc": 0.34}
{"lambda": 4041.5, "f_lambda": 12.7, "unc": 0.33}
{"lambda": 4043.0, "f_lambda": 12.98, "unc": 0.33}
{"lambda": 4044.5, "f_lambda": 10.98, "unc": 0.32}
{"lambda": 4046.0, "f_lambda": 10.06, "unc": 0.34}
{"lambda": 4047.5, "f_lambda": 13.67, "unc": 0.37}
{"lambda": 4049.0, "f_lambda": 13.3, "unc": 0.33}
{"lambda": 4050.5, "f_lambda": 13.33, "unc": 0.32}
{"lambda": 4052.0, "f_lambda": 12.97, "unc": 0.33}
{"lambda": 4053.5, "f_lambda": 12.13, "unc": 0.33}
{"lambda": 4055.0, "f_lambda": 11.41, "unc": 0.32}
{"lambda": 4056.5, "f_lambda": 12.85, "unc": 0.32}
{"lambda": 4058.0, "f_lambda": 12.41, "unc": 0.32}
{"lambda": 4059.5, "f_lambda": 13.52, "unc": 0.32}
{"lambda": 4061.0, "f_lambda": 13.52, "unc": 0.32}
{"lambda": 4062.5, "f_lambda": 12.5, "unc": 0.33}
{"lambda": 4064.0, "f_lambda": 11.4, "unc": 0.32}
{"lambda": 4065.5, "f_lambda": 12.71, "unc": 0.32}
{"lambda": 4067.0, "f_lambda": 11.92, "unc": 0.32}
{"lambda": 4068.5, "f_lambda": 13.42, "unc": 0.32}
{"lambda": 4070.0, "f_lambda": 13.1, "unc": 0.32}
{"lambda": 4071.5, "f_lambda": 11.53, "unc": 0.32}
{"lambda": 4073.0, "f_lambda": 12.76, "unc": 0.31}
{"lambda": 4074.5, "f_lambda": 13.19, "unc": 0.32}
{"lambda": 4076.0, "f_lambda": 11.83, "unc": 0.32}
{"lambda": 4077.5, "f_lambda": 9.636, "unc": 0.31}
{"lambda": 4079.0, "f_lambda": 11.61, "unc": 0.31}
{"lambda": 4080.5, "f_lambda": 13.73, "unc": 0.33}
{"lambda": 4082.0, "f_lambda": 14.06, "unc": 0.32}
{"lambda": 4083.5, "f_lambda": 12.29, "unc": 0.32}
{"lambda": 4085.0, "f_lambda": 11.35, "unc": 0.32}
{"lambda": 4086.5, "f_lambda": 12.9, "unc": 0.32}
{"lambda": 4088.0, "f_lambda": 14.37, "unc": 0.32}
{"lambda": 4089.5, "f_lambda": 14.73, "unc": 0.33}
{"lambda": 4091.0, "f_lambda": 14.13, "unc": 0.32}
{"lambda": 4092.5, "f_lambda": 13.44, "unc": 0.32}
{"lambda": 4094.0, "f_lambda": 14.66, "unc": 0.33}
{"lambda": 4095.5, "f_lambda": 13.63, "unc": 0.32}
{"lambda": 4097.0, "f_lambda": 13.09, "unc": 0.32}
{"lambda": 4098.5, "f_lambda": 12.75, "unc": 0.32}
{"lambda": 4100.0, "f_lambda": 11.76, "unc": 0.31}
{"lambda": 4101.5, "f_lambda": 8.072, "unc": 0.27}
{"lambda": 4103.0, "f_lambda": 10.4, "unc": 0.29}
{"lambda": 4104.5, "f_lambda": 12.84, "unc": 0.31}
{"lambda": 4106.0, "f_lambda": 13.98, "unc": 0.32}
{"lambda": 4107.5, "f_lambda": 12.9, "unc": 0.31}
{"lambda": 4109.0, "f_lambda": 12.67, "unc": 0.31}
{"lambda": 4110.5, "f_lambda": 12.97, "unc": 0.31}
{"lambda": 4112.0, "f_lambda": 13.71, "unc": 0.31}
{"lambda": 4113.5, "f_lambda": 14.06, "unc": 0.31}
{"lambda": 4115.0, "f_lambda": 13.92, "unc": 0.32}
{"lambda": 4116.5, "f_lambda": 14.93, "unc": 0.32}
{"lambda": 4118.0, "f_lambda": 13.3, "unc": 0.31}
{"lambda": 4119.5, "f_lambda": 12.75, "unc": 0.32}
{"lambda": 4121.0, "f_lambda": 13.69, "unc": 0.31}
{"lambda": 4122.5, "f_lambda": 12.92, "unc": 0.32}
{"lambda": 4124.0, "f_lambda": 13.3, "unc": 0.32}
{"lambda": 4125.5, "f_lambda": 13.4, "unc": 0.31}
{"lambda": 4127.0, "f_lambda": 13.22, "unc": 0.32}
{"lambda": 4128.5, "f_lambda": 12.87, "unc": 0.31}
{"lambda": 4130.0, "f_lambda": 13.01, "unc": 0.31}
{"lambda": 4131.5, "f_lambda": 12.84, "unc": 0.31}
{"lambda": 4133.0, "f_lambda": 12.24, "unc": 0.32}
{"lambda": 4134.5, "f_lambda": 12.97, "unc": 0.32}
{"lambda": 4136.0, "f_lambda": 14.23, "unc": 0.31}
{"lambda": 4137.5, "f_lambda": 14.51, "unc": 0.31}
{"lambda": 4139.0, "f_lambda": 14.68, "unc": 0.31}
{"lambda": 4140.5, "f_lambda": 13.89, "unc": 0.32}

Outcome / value 1.56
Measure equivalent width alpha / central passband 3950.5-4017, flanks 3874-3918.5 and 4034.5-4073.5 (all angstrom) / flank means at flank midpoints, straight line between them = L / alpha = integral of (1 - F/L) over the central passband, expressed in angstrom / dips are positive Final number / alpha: 8.0 angstrom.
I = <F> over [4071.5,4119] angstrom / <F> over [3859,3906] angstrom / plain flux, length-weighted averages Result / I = 1.33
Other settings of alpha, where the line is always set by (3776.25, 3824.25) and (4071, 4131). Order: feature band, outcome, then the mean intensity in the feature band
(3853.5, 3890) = 4.4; 9.43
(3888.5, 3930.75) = 6.2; 9.46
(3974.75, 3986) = 0.7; 11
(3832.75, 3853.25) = 2.9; 8.99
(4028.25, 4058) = -0.4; 12.5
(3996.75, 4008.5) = -0.1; 12.1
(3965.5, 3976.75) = 6.9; 4.5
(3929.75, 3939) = 7.2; 2.51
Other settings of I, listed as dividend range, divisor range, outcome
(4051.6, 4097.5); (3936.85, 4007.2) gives 1.38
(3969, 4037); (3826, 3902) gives 1.23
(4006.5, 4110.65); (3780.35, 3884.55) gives 1.32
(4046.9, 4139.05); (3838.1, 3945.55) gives 1.46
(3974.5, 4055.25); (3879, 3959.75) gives 1.43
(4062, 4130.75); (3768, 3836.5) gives 1.34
